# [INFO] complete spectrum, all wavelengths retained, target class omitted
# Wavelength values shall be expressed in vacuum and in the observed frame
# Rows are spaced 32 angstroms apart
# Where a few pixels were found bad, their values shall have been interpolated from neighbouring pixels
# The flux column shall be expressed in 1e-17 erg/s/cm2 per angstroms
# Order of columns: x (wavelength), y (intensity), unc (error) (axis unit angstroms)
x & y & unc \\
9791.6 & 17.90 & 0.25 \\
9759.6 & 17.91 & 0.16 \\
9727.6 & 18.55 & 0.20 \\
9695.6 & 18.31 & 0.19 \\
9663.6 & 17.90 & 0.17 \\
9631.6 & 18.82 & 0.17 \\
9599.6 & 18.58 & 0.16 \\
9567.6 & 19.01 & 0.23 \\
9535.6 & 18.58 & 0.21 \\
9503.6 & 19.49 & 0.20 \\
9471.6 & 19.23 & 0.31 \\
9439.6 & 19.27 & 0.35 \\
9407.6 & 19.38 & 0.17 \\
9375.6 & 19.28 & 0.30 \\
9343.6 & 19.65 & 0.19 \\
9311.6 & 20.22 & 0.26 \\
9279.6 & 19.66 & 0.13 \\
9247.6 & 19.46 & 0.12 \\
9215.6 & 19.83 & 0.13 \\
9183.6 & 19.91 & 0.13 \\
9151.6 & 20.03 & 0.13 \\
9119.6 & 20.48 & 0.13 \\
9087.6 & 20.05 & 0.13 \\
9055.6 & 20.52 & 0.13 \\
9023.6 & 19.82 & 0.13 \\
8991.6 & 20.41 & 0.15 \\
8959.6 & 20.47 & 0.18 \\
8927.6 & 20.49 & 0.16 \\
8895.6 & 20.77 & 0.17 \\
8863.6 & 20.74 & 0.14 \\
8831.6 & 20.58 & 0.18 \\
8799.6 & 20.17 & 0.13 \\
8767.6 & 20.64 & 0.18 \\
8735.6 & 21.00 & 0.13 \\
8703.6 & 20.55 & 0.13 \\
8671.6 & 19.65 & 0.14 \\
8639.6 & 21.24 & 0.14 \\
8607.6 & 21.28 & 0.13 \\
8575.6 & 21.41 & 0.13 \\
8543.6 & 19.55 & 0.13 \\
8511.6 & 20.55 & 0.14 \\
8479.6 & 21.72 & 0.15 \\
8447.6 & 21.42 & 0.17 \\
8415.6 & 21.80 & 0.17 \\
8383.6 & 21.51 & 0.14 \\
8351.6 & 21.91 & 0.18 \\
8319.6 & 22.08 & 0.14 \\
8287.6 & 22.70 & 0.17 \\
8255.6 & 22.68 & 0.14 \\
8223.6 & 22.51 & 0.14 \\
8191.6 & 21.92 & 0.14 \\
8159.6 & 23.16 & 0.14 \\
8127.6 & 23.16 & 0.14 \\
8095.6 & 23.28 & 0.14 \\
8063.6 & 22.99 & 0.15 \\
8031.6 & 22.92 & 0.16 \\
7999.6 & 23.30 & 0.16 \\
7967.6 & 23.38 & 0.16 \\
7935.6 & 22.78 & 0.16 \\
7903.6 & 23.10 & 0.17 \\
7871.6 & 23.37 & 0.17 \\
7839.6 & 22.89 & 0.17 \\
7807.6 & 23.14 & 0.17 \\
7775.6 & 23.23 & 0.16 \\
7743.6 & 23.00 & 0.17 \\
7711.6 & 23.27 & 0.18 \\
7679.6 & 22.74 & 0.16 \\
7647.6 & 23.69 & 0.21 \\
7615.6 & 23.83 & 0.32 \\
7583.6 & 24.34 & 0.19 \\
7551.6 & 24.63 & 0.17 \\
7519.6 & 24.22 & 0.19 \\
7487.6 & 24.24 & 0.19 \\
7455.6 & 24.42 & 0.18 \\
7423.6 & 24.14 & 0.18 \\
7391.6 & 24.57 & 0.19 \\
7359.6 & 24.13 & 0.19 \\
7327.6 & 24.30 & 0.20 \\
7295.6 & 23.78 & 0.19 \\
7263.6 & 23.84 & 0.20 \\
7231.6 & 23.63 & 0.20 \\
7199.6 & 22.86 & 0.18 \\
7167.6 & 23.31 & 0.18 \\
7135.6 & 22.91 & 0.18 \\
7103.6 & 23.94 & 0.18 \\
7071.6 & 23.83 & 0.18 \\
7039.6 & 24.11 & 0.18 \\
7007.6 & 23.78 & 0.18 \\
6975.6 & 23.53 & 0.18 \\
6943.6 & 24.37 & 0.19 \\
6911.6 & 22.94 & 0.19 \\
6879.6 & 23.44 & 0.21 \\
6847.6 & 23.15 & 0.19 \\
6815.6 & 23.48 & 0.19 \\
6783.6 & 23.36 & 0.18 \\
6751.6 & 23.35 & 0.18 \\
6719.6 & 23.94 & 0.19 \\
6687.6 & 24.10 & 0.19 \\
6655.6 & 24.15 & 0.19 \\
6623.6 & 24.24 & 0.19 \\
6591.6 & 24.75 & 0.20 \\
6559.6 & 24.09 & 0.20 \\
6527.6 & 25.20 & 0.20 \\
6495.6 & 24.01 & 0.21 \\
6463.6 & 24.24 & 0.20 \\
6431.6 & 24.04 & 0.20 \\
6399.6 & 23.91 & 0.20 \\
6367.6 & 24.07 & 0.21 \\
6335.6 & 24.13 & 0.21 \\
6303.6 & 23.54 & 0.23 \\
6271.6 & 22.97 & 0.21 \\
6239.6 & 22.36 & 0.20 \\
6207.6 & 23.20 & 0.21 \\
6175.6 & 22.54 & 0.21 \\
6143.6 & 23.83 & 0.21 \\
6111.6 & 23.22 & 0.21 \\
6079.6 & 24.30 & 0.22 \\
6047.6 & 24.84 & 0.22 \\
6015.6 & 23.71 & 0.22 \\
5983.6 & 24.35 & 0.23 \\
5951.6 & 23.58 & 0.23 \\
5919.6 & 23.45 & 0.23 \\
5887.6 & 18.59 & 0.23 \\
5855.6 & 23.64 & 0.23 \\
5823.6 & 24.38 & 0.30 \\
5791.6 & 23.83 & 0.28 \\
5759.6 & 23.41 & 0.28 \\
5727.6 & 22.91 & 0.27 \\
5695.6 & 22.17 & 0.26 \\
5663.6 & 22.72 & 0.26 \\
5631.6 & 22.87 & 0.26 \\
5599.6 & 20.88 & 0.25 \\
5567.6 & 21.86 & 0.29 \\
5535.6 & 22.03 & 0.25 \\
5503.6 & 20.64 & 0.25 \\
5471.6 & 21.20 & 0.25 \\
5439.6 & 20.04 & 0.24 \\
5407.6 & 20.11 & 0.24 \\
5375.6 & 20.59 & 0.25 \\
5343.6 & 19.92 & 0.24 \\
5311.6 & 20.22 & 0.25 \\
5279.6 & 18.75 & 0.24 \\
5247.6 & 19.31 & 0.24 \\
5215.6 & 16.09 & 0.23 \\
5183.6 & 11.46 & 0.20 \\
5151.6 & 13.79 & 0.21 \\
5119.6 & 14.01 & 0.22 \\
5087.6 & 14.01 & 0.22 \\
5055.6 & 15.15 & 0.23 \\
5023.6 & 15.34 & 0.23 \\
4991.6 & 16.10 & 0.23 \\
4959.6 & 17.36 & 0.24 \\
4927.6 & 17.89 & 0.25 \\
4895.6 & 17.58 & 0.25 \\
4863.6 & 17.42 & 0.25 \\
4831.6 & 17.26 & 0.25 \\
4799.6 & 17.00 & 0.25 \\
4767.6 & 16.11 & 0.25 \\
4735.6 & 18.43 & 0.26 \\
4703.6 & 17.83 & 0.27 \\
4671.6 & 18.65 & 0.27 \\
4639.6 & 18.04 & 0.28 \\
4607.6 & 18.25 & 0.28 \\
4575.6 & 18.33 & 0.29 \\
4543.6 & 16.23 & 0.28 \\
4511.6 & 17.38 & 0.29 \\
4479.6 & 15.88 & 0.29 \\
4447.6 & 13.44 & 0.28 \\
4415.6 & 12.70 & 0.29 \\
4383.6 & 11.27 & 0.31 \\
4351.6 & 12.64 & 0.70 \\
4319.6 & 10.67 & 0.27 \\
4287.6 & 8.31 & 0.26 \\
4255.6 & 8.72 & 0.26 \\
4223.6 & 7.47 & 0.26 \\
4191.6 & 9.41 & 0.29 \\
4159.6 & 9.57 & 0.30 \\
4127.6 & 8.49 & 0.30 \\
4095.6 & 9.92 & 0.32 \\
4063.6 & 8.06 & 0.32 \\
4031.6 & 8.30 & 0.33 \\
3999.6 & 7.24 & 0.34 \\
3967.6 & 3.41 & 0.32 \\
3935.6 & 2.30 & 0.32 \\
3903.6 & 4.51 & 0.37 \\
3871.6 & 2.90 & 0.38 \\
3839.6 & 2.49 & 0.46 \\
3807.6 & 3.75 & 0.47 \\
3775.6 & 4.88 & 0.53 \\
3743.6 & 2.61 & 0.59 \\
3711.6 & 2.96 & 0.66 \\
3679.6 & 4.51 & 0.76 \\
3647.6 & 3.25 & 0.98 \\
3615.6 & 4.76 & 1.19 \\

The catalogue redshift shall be 0.000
